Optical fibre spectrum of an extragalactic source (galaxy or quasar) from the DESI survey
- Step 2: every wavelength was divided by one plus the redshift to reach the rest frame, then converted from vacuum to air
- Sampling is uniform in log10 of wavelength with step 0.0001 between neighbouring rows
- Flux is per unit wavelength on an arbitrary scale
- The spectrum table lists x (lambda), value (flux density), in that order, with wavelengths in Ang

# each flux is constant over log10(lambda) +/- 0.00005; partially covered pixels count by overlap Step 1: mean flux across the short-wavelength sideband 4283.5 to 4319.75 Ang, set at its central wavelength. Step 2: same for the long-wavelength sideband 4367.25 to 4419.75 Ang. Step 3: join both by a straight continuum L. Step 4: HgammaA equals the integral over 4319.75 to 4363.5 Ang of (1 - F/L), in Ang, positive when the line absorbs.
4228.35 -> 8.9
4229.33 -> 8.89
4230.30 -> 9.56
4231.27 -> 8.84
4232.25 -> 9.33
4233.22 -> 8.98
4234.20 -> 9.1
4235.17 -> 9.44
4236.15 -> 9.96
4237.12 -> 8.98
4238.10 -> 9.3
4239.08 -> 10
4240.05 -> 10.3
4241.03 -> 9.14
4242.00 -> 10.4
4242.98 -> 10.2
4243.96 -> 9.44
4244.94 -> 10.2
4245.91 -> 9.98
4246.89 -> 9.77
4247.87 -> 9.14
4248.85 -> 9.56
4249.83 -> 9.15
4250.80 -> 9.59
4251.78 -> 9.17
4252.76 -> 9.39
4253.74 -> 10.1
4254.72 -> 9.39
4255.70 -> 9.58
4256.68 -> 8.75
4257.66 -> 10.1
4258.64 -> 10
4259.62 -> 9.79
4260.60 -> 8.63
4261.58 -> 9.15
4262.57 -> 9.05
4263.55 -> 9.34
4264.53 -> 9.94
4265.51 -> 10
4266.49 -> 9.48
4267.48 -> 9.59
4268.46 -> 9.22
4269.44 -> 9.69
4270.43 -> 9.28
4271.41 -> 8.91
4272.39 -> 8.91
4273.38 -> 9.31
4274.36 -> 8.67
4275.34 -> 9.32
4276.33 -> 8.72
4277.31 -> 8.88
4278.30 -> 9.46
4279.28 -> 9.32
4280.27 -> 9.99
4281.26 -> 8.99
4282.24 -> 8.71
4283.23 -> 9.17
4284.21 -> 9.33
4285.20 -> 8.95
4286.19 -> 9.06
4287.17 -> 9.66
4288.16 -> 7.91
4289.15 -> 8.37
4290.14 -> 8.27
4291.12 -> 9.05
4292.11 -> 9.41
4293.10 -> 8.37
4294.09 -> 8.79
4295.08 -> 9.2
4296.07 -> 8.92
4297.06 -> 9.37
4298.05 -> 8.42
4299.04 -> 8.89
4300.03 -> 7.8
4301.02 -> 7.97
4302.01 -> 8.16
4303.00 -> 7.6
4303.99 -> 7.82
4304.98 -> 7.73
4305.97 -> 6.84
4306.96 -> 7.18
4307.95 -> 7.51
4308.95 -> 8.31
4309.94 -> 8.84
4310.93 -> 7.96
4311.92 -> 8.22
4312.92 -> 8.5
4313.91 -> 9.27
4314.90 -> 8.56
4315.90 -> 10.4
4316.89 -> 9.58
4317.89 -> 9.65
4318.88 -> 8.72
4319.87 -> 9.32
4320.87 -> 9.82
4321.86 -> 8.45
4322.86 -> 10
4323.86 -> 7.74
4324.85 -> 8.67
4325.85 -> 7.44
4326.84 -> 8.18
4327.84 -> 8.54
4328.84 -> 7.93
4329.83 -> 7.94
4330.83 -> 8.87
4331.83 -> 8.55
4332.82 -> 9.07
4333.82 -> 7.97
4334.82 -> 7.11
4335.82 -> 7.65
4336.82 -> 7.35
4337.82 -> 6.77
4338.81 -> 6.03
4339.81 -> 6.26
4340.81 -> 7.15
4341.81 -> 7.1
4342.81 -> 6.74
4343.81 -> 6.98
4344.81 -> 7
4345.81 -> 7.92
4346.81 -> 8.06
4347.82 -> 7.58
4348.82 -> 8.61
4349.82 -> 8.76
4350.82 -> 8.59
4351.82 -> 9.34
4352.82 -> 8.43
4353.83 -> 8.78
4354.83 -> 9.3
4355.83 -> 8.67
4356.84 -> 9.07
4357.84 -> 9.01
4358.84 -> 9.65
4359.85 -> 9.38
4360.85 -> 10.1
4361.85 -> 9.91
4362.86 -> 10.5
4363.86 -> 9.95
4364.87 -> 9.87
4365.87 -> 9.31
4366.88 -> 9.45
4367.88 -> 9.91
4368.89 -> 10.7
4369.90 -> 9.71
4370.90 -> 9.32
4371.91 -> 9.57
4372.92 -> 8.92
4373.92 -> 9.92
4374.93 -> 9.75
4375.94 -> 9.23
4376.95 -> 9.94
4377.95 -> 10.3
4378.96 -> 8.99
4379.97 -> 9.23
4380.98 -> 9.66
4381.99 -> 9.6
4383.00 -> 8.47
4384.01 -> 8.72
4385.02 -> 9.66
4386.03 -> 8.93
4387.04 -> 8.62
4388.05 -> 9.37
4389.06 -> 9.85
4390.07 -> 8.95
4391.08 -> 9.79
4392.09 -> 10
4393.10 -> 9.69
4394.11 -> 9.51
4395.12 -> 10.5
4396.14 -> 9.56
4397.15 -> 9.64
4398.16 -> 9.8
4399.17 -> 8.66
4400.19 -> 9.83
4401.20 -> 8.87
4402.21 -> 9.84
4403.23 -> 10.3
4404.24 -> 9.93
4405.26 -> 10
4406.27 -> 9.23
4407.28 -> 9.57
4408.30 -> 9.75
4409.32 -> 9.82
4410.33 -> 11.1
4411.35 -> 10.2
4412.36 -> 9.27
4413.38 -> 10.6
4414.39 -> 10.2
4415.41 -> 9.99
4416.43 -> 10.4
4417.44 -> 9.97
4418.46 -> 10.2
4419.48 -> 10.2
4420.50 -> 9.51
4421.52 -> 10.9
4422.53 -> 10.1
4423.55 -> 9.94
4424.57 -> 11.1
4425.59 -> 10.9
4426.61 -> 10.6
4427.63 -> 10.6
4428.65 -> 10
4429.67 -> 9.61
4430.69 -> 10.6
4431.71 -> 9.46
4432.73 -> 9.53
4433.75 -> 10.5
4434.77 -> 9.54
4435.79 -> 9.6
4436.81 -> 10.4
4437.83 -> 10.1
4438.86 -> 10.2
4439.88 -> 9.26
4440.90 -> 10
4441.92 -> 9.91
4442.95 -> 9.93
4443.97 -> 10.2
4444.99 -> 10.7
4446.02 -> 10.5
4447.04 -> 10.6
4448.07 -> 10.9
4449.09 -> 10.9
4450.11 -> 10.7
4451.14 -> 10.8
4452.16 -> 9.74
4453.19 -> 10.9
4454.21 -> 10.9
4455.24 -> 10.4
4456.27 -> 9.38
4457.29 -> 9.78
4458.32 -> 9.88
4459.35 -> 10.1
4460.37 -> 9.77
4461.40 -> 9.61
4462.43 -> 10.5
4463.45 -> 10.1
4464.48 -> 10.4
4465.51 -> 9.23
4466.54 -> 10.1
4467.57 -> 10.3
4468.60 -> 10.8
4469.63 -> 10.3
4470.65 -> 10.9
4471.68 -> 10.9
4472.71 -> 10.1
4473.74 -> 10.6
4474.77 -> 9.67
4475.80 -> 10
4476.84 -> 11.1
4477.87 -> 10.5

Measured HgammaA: 3.6 Ang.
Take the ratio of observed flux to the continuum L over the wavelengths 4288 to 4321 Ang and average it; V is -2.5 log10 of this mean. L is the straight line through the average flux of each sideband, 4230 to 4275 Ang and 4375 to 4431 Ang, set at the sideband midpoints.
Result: 0.126 mag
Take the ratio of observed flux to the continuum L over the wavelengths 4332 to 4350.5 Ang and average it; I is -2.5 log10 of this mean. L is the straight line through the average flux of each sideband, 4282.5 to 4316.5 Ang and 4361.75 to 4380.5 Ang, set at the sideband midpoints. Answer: 0.23 mag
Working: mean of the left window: 8.53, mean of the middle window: 7.48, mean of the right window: 9.7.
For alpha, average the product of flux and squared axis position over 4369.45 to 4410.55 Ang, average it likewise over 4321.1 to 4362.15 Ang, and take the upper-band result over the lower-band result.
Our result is 1.19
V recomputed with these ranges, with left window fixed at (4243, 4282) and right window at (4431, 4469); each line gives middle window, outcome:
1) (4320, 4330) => 0.137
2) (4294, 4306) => 0.152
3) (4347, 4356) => 0.132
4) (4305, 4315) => 0.186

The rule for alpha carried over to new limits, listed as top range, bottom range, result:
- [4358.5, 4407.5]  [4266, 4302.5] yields 1.12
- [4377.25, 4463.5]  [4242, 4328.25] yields 1.18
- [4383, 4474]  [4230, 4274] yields 1.15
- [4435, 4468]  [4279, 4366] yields 1.27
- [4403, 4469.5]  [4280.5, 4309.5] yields 1.28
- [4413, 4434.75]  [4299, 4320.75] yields 1.28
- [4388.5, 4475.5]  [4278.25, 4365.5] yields 1.24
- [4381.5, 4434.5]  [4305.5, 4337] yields 1.21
